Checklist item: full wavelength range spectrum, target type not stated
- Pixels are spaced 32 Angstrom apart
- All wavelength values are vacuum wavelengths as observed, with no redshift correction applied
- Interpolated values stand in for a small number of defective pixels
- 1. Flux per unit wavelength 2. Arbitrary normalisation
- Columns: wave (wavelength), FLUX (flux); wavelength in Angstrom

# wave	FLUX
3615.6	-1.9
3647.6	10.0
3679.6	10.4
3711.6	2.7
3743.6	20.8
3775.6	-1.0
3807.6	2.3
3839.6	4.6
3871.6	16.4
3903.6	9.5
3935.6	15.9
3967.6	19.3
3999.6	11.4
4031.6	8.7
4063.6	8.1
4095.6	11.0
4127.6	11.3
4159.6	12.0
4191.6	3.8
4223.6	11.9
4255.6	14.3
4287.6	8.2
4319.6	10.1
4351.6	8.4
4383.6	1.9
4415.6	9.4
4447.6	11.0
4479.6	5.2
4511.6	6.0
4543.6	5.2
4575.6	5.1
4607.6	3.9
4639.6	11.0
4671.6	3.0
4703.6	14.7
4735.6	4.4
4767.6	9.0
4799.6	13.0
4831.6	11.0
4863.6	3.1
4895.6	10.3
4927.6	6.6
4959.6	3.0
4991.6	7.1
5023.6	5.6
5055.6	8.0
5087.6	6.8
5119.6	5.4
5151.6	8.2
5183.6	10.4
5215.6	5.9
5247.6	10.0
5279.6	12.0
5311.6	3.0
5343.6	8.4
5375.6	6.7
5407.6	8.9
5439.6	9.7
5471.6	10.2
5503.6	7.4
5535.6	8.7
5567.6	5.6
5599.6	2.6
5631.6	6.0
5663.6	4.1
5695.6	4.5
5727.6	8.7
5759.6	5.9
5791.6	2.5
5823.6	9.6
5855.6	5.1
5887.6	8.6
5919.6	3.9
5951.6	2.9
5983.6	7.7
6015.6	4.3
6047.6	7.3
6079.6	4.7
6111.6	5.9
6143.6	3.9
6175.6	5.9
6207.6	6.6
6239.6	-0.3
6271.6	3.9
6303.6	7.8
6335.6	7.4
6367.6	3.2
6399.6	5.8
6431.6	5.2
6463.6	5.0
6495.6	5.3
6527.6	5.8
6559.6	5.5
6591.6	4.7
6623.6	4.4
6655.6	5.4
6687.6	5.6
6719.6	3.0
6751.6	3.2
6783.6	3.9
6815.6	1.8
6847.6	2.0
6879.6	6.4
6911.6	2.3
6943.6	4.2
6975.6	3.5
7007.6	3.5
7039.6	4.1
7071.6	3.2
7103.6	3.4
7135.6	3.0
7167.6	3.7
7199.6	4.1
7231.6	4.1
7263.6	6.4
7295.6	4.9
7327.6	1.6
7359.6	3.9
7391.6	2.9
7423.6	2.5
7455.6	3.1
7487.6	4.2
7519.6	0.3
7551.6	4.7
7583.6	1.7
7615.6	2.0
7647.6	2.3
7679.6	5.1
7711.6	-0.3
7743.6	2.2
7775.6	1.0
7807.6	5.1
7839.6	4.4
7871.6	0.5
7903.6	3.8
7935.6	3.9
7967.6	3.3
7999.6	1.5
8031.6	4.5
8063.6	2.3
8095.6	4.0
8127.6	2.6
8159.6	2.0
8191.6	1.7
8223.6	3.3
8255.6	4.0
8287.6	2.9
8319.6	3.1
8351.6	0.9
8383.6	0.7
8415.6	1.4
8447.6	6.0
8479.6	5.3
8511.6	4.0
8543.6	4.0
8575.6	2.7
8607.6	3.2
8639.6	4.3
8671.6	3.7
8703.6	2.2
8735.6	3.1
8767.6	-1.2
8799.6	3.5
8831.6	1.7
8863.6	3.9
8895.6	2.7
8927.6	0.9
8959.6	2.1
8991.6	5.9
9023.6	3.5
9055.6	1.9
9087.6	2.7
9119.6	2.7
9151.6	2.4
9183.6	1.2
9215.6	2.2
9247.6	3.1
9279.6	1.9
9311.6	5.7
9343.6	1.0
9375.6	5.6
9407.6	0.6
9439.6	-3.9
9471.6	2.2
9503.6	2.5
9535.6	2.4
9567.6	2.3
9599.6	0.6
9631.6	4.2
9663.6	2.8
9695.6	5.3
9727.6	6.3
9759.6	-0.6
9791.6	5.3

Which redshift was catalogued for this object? 0.588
